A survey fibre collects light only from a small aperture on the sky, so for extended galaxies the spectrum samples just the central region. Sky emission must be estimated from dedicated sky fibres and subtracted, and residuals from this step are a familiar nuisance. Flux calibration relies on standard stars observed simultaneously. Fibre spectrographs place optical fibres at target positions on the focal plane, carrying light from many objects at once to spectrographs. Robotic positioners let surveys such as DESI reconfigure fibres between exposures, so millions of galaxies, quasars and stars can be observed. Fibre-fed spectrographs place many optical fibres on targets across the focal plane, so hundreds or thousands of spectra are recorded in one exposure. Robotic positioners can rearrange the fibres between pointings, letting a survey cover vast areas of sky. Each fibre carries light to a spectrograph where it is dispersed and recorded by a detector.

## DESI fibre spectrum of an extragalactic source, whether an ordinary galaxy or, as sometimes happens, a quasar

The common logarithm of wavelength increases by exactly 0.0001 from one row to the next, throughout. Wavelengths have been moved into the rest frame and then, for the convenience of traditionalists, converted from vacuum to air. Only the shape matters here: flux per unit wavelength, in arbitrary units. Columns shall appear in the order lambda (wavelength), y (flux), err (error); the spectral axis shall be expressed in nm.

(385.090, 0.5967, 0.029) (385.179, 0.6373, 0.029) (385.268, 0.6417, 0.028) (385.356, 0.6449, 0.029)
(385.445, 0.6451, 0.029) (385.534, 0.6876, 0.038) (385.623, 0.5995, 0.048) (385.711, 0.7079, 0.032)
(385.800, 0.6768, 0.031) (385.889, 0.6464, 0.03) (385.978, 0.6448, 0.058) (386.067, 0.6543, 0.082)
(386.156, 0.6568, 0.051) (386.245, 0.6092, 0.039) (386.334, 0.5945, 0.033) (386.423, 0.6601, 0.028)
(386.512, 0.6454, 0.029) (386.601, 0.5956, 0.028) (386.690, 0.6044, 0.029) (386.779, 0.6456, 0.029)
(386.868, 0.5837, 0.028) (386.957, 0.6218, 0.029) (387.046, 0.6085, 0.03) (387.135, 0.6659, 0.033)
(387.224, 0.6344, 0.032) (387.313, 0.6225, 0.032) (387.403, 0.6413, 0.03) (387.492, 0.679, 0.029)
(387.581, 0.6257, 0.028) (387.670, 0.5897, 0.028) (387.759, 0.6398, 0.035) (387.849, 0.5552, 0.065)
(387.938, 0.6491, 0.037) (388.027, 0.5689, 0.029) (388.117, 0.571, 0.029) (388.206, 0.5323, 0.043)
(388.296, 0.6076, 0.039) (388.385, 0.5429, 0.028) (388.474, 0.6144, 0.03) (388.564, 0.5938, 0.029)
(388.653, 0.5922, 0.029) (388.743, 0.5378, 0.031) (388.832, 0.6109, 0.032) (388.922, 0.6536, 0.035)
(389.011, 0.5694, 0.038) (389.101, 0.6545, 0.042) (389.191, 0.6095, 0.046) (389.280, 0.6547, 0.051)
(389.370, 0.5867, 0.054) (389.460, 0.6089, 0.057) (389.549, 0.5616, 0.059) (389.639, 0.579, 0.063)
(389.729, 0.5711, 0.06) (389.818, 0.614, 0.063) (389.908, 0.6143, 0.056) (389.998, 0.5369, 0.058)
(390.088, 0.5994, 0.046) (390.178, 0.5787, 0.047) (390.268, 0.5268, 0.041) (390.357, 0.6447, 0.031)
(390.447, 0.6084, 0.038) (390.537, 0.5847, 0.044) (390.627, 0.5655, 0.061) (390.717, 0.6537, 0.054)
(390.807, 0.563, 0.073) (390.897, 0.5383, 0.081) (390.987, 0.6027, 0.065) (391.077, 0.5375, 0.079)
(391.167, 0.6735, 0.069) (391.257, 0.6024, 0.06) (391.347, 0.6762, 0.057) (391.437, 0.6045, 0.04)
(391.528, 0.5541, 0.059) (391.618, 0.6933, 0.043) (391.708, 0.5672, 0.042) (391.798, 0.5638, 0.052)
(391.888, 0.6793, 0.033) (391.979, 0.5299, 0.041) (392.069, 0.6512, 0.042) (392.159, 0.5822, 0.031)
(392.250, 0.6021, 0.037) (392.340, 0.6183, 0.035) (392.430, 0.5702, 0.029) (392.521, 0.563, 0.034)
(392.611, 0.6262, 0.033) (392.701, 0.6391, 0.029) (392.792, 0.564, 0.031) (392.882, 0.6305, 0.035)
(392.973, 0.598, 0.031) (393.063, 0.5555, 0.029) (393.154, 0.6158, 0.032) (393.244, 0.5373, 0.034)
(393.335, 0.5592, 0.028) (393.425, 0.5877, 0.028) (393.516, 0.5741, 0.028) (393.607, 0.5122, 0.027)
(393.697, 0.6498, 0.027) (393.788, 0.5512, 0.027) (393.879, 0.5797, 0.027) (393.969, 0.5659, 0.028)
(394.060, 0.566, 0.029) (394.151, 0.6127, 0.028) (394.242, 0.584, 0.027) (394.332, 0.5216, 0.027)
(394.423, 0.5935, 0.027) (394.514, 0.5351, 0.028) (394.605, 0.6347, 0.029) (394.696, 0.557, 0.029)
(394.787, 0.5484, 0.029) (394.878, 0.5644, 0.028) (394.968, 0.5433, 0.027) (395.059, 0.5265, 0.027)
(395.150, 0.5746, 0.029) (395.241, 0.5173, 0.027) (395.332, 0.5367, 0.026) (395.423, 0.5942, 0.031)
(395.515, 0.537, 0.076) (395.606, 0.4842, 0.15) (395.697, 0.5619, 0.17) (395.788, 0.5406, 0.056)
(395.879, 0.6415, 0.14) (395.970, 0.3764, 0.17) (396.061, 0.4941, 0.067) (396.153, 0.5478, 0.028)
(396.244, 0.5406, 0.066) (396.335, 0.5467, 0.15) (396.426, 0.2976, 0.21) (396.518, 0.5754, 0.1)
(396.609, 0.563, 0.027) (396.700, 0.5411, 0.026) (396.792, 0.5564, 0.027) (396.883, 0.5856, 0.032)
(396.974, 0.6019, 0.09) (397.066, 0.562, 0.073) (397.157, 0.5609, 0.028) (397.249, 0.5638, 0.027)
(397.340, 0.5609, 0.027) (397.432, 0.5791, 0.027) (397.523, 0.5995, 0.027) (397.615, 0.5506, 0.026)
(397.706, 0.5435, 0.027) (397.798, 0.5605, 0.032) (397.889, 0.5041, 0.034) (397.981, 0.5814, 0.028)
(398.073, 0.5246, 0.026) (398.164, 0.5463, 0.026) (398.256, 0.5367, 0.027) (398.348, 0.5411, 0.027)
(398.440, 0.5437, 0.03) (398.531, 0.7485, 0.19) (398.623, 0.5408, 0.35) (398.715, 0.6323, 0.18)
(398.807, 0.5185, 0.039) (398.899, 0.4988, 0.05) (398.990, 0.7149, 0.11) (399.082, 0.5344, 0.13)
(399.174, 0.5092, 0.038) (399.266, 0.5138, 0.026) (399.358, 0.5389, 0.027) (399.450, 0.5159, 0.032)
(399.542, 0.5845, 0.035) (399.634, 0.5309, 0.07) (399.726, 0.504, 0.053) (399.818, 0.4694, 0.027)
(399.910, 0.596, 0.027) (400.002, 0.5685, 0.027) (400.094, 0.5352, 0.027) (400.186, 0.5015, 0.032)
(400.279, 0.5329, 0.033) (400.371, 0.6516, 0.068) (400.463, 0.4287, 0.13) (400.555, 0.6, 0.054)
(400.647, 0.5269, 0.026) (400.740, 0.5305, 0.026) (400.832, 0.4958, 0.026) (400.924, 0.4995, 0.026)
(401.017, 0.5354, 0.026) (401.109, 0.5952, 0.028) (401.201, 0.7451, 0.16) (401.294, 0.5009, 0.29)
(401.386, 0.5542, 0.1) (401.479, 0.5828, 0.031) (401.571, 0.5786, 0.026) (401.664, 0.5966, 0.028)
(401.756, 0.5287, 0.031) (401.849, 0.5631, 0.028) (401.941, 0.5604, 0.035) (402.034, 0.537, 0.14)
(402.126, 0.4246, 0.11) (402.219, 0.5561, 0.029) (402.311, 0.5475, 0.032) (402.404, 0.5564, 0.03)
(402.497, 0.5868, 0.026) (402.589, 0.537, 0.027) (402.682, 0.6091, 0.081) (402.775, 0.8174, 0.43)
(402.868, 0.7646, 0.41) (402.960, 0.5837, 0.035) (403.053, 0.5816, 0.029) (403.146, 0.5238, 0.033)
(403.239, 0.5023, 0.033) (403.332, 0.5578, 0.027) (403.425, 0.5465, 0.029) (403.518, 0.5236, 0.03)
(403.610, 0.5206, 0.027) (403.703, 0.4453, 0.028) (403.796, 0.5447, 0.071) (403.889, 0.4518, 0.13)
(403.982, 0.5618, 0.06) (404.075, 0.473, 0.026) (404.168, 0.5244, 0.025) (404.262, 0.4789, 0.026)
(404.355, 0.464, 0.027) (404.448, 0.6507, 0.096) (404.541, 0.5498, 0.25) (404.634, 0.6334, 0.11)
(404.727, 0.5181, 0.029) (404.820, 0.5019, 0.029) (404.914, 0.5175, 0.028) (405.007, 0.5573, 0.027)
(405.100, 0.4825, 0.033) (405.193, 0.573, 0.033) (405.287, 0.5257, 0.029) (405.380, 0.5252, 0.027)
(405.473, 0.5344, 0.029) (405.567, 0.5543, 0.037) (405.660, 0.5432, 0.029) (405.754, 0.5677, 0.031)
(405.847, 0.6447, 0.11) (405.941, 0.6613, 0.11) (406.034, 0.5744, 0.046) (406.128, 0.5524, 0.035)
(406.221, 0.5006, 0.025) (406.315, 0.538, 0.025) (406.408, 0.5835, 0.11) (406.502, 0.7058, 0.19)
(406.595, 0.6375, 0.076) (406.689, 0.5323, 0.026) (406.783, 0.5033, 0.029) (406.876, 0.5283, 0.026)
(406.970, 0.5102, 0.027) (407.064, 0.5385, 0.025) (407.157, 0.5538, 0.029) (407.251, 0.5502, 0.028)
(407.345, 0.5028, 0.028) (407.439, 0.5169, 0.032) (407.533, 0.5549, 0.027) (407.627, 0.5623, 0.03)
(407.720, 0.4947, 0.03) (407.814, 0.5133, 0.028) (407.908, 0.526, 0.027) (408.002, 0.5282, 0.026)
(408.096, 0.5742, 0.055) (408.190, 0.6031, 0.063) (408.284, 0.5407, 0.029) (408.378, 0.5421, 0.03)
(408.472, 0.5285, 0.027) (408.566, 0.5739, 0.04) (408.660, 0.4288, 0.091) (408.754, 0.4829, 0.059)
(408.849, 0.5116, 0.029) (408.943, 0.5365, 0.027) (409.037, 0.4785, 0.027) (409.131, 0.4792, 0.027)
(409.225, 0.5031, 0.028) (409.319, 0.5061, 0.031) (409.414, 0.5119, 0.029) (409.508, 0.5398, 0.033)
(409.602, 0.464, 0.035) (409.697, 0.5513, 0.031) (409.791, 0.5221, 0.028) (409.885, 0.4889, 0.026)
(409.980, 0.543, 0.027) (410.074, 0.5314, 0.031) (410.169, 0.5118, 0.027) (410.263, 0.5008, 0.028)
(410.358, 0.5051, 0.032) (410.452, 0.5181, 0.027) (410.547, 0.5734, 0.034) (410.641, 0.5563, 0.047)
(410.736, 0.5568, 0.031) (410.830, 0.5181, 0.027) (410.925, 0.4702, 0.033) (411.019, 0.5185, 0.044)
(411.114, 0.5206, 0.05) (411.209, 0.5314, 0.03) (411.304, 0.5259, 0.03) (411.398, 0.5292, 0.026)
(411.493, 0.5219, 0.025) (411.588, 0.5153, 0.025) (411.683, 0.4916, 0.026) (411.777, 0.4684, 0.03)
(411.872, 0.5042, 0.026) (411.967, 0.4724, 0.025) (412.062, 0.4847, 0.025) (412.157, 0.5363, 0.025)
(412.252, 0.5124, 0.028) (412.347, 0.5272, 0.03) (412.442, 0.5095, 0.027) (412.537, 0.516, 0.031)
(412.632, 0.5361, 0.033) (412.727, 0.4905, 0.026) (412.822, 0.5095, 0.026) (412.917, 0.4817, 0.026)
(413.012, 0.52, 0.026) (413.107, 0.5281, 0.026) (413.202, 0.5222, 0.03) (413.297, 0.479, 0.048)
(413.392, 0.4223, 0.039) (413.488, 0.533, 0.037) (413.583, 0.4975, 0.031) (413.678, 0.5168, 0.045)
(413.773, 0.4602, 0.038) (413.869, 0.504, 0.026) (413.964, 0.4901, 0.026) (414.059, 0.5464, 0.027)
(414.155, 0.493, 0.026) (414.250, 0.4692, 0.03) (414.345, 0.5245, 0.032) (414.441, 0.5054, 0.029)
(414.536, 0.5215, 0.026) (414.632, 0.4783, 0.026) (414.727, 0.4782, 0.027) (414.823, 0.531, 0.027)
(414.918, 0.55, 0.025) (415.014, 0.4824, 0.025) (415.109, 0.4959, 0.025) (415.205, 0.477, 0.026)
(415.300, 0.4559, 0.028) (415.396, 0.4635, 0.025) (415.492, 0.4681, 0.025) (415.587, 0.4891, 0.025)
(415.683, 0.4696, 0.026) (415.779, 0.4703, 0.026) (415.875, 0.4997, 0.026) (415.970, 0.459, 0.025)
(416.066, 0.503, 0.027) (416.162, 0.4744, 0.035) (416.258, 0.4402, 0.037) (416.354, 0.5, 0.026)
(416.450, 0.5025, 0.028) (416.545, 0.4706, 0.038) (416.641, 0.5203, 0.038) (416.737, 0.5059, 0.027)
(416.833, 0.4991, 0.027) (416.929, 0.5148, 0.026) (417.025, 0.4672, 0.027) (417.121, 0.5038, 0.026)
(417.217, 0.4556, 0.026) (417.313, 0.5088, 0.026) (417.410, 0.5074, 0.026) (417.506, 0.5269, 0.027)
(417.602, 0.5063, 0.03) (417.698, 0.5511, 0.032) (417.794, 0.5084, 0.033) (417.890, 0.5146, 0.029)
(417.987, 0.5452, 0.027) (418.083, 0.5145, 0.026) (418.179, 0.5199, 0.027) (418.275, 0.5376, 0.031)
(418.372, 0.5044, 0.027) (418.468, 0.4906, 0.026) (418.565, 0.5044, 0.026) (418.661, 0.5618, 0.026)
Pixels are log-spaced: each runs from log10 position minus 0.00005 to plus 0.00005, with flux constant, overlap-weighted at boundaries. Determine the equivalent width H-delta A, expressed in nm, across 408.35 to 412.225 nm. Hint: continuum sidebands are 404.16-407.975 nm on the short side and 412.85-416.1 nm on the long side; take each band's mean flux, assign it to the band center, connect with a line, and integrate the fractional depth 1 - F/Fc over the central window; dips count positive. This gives 0.06 nm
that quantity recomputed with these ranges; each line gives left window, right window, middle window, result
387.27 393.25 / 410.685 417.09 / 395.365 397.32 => 0.12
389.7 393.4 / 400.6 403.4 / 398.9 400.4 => 0.07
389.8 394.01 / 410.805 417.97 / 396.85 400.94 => 0.08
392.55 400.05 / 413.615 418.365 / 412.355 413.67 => 0.01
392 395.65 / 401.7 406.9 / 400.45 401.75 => 0.01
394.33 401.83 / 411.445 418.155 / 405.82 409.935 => -0.14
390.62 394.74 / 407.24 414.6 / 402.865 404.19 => 0.03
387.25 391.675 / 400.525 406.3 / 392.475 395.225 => 0.05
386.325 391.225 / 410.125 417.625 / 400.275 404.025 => -0.07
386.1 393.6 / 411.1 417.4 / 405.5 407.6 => -0.12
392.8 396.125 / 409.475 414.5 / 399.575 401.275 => -0.01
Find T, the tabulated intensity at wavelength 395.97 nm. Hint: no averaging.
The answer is 0.3764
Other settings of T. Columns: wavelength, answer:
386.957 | 0.6218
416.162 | 0.4744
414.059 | 0.5464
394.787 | 0.5484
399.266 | 0.5138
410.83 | 0.5181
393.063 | 0.5555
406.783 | 0.5033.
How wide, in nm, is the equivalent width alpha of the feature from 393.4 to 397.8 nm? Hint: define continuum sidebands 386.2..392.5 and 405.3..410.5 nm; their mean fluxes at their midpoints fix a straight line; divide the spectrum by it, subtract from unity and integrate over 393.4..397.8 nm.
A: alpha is 0.211 nm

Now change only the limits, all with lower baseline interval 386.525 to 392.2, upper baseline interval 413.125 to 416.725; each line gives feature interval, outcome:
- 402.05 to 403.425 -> -0.09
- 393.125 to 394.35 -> 0.02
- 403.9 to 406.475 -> -0.07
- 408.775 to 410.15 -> 0.01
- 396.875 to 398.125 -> 0.01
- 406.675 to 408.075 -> -0.01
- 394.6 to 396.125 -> 0.09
